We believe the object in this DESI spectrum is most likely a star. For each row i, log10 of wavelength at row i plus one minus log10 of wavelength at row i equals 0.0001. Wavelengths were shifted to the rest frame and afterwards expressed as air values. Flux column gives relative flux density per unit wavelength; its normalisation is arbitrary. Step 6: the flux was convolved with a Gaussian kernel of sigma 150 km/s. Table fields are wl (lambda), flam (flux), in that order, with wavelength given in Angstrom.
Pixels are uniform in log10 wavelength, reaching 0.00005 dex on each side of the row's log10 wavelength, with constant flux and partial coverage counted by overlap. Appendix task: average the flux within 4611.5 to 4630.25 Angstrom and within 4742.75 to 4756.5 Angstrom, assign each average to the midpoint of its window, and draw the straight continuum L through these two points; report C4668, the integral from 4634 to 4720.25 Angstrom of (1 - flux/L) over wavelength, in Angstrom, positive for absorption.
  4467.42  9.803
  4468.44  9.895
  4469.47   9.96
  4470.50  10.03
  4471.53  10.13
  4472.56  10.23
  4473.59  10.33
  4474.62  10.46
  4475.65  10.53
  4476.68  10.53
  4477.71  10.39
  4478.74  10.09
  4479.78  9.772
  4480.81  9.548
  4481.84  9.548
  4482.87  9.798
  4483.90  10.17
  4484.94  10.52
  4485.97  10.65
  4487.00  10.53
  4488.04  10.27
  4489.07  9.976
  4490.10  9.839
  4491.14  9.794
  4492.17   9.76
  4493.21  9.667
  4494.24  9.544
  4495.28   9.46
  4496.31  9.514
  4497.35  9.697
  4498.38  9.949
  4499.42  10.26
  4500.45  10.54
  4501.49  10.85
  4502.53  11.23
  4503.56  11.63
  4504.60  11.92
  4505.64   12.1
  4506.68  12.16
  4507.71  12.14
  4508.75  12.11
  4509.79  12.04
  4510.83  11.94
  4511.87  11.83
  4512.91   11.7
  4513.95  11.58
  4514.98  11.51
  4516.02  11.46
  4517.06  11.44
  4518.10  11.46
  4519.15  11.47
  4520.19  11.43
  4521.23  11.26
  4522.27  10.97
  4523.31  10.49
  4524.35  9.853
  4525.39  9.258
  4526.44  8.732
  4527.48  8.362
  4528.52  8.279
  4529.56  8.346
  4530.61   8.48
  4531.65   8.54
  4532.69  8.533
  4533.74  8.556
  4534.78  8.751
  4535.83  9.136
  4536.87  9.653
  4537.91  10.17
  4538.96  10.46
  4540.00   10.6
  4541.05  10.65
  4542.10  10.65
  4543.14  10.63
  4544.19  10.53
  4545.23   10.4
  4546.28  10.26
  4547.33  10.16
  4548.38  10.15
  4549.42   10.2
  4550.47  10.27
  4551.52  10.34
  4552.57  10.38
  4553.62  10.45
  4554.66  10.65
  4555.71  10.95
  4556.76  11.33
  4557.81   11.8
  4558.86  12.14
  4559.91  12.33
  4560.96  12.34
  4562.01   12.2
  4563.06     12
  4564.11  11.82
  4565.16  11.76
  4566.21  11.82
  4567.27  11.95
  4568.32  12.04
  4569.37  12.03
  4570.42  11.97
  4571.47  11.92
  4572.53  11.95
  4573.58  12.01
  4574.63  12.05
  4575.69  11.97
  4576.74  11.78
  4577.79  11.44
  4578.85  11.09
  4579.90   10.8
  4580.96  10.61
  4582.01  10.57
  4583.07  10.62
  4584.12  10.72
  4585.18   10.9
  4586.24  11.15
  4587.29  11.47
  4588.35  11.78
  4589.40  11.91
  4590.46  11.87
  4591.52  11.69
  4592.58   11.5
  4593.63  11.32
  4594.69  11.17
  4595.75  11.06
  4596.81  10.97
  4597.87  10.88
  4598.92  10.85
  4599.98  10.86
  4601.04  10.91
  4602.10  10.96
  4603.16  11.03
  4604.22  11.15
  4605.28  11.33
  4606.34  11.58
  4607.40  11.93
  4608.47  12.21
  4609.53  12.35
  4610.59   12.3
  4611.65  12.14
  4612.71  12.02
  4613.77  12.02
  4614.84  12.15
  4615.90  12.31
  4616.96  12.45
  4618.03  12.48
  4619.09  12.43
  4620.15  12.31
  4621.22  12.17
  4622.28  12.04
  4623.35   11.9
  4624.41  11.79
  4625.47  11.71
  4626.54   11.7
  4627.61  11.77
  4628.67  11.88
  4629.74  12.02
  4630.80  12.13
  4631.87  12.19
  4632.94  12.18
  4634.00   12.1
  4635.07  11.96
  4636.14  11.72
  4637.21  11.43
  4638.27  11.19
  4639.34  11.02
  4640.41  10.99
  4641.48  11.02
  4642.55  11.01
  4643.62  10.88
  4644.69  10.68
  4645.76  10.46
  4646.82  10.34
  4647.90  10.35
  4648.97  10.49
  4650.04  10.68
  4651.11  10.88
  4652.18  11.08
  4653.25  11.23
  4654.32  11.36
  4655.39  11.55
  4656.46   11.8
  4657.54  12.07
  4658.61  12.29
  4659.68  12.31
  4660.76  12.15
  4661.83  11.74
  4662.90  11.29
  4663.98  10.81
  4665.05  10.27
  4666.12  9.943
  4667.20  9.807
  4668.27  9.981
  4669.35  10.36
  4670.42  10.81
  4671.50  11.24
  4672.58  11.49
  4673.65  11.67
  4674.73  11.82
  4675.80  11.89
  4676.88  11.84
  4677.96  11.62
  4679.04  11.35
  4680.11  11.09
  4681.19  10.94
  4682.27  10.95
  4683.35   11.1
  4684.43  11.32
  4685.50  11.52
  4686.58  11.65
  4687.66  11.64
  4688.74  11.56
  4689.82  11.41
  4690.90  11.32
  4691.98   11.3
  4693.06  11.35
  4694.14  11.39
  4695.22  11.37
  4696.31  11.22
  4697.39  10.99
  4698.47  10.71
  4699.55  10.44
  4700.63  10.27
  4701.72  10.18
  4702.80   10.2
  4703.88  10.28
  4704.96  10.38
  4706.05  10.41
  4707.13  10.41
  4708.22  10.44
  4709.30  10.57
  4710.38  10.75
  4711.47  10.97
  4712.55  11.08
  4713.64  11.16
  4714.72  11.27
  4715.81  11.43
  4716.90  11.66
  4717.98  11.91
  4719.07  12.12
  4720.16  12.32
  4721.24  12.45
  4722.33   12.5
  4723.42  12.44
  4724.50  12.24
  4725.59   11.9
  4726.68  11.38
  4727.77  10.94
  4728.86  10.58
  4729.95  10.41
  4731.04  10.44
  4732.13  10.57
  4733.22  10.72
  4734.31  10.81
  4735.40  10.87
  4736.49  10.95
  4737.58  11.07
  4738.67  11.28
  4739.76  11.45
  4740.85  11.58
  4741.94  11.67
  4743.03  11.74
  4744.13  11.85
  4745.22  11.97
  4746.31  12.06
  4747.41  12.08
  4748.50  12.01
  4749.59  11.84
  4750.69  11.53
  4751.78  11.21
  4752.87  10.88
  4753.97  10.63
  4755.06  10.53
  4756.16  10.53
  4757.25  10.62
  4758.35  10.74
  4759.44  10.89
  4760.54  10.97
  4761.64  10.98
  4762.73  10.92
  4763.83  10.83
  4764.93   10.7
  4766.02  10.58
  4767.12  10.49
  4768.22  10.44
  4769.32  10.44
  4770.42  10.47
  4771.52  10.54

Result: 4.93 Angstrom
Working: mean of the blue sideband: 12.1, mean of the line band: 11.1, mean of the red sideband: 11.5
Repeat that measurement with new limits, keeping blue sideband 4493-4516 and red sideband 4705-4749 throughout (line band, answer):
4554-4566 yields -0.6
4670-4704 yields 0.3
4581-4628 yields -1.6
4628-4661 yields -0.4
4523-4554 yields 4.0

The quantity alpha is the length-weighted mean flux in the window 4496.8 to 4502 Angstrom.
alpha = 10.3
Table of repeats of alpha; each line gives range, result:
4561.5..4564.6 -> 12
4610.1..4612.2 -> 12.2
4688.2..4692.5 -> 11.4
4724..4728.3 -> 11.6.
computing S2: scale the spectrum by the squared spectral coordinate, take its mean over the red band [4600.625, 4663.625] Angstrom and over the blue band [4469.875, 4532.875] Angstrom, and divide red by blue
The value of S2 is 1.18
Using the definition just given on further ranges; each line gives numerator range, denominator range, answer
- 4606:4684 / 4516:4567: 1.15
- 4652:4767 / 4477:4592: 1.12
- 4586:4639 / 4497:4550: 1.16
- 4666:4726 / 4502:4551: 1.15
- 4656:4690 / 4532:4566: 1.12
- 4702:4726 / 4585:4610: 1.05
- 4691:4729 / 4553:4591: 1.03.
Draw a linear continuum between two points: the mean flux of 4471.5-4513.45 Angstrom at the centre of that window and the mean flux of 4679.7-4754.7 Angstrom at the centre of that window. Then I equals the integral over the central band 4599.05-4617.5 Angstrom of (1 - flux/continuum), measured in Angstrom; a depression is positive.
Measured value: -1.4 Angstrom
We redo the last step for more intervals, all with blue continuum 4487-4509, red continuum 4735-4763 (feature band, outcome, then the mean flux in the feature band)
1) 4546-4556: 0.3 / 10.4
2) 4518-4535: 1.8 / 9.54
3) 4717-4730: -0.7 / 11.8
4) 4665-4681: 0.0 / 11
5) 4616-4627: -1.2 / 12.1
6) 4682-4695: -0.3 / 11.4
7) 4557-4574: -1.9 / 12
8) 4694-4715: 0.8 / 10.7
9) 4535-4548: 0.6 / 10.2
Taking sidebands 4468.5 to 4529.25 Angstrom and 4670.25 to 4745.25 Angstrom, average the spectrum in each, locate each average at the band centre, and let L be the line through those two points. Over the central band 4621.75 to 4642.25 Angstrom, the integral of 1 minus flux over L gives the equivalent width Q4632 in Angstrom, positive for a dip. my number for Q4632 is -1.4 Angstrom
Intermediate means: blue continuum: 10.5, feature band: 11.7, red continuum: 11.2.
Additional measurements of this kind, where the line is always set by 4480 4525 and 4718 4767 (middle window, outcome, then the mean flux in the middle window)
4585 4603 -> -0.46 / 11.3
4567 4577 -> -0.96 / 12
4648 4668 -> -0.12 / 11.2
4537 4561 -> 0.33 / 10.7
